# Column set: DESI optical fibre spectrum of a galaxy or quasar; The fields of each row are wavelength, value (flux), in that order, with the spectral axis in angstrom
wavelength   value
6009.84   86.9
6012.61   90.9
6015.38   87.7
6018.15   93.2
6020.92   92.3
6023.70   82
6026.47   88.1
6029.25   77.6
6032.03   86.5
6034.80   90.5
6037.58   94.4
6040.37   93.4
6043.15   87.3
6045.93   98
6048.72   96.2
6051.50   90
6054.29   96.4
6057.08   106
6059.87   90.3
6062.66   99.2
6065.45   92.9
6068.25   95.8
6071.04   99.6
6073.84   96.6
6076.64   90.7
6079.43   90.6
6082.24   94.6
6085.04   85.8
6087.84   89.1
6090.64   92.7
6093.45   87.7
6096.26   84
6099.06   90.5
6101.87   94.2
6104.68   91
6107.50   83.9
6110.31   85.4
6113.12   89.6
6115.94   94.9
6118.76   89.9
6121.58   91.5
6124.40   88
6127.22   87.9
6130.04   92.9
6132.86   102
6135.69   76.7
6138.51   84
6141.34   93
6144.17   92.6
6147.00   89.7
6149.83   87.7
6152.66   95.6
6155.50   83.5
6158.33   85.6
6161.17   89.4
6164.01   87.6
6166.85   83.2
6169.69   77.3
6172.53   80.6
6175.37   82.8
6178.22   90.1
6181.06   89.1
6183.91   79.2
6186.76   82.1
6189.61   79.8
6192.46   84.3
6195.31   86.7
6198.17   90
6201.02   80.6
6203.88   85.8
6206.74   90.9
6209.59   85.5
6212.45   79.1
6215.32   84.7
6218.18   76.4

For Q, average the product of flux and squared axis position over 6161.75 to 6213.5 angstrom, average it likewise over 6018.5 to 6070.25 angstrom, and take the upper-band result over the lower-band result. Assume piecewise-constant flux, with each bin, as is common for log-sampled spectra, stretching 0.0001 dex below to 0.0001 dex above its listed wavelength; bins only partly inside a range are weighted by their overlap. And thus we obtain 1.0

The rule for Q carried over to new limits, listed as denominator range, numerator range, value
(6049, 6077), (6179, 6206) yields 0.92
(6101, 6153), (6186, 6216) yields 0.96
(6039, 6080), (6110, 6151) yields 0.97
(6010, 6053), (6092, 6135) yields 1.03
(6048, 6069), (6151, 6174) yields 0.92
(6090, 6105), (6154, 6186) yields 0.96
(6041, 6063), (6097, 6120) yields 0.96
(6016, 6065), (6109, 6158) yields 1.01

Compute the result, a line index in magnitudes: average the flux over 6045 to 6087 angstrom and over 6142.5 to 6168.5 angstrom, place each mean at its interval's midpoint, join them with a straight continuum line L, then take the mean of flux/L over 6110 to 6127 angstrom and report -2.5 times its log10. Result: 0.01 mag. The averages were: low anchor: 94.7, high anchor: 88.3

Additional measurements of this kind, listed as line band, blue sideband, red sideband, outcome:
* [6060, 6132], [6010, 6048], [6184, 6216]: -0.05 mag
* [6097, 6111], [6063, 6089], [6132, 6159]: 0.03 mag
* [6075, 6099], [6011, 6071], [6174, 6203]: 0.00 mag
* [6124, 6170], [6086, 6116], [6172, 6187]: -0.02 mag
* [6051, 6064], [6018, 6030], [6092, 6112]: -0.11 mag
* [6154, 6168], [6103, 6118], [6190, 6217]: 0.01 mag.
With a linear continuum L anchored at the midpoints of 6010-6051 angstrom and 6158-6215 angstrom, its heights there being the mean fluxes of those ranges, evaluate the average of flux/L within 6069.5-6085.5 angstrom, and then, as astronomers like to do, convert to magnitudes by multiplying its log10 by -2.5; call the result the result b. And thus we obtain -0.06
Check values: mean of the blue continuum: 89.8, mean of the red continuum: 84.5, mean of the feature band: 93.4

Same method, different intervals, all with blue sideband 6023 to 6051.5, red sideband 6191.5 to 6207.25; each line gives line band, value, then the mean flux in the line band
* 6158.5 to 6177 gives 0.04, 83.7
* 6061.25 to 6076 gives -0.09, 96.5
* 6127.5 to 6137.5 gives -0.03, 90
